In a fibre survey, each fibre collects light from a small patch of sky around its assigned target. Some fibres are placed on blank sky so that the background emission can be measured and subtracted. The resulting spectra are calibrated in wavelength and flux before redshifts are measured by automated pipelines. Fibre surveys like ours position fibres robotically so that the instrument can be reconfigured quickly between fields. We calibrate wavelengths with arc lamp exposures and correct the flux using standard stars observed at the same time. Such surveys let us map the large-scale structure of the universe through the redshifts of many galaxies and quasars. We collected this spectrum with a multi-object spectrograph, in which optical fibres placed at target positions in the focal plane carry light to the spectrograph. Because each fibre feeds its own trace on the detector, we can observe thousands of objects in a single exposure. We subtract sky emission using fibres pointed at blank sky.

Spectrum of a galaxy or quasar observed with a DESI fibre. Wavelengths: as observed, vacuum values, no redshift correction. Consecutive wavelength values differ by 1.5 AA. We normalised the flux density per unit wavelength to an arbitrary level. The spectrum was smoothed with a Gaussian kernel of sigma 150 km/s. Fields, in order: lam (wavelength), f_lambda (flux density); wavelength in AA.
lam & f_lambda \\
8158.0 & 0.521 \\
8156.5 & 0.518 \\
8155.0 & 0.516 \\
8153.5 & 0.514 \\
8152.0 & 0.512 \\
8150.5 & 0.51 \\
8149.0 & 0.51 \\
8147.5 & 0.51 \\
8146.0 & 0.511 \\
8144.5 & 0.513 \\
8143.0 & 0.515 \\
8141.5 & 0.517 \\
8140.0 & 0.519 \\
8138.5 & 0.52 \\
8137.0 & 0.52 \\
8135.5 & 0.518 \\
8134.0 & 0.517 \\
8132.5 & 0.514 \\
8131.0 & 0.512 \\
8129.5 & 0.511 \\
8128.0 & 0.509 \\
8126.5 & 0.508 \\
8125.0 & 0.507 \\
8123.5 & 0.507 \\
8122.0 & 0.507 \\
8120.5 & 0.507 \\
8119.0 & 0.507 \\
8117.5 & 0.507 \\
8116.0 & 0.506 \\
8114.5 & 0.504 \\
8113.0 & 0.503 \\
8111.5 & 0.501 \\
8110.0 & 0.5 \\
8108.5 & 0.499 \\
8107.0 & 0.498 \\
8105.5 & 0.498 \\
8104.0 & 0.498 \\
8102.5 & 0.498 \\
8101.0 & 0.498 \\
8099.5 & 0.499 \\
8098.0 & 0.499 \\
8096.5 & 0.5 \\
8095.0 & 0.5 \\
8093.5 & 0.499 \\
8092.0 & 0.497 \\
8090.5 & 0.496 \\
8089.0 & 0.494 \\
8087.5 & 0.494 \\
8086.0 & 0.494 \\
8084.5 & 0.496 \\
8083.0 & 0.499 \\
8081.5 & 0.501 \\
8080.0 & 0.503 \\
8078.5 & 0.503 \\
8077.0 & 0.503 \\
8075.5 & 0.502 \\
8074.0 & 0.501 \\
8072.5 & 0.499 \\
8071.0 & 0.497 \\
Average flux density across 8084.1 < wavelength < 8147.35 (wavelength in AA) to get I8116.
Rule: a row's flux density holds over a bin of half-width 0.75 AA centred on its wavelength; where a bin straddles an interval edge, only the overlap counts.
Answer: 0.505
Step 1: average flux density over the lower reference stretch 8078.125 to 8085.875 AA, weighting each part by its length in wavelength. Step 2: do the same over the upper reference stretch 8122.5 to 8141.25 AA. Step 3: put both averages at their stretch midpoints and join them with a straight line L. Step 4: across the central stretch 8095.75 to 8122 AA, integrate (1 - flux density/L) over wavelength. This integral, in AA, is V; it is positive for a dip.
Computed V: 0.3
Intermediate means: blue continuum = 0.5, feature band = 0.501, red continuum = 0.514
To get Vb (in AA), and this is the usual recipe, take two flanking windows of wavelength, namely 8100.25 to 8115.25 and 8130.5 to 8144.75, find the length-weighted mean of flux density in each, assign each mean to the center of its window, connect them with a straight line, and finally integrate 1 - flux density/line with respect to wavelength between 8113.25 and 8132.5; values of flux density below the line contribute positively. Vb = 0.02 AA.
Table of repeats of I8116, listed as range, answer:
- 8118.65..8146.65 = 0.513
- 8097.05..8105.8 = 0.498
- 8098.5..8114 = 0.499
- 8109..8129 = 0.506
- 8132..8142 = 0.518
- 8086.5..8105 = 0.498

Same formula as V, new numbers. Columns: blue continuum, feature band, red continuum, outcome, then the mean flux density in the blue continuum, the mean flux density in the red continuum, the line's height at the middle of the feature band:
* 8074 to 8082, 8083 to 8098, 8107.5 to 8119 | 0.2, 0.502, 0.503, 0.503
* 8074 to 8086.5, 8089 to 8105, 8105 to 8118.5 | 0.1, 0.5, 0.502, 0.501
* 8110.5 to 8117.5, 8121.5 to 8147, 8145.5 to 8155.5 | -0.3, 0.504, 0.512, 0.508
